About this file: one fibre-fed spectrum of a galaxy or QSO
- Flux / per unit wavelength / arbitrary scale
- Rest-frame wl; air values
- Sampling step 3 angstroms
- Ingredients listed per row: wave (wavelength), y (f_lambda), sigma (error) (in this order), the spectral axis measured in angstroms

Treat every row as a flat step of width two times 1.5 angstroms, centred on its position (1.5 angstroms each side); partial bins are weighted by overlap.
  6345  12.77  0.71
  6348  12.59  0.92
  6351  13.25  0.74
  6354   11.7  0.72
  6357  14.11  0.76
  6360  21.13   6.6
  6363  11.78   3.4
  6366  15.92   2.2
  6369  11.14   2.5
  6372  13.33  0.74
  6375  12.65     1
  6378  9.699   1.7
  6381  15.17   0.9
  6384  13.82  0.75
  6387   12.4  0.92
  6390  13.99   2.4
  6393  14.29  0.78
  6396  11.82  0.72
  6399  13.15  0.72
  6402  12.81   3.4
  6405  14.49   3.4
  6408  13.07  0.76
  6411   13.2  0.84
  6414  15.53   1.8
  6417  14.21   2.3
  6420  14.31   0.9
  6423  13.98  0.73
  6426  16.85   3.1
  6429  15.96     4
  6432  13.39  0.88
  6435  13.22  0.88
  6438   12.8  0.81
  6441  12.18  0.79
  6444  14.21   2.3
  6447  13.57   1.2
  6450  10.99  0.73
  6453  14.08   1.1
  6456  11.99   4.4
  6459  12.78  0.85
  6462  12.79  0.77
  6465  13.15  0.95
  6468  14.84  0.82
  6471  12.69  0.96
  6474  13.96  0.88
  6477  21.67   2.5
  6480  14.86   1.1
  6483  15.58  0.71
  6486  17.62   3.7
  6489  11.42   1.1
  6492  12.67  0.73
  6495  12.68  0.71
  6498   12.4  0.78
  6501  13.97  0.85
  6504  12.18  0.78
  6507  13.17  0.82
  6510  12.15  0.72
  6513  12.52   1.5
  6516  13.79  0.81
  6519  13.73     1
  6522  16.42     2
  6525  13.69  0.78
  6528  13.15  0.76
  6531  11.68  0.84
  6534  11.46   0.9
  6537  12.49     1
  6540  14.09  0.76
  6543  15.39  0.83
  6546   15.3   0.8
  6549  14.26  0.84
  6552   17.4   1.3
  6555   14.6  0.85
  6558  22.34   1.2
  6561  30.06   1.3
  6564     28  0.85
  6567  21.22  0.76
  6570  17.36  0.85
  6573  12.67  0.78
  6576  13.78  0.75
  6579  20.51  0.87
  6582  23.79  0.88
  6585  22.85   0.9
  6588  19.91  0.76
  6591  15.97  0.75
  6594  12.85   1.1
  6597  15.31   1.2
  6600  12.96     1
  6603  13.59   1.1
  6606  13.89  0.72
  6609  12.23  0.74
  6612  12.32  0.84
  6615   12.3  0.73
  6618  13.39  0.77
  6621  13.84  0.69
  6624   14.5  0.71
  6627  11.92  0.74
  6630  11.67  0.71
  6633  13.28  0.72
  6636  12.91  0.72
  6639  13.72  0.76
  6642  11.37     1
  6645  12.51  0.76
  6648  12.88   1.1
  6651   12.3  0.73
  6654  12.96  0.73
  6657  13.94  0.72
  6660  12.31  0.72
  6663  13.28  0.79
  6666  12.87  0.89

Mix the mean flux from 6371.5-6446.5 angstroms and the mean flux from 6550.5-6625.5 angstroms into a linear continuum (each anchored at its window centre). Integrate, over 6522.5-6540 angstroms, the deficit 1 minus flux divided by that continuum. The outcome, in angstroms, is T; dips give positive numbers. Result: 3.4 angstroms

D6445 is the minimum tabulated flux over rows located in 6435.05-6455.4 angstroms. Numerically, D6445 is 10.99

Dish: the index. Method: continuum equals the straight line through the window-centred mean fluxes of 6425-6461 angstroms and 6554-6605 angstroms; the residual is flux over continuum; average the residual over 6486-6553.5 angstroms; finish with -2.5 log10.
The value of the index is 0.21 mag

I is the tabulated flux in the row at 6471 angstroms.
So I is 12.69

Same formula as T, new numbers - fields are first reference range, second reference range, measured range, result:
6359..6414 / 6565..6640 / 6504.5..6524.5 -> 1.4 angstroms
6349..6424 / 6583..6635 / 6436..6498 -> 0.5 angstroms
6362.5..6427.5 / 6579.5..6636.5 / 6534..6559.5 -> -1.8 angstroms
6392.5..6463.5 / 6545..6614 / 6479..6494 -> 0.7 angstroms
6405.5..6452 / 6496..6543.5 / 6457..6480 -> -1.6 angstroms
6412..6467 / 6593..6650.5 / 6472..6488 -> -3.5 angstroms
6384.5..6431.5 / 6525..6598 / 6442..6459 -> 2.2 angstroms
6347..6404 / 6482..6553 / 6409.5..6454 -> -1.2 angstroms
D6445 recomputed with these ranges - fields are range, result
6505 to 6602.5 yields 11.46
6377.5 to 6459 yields 9.699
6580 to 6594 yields 12.85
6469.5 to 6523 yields 11.42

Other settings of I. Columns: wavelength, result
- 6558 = 22.34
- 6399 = 13.15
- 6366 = 15.92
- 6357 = 14.11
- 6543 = 15.39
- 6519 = 13.73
